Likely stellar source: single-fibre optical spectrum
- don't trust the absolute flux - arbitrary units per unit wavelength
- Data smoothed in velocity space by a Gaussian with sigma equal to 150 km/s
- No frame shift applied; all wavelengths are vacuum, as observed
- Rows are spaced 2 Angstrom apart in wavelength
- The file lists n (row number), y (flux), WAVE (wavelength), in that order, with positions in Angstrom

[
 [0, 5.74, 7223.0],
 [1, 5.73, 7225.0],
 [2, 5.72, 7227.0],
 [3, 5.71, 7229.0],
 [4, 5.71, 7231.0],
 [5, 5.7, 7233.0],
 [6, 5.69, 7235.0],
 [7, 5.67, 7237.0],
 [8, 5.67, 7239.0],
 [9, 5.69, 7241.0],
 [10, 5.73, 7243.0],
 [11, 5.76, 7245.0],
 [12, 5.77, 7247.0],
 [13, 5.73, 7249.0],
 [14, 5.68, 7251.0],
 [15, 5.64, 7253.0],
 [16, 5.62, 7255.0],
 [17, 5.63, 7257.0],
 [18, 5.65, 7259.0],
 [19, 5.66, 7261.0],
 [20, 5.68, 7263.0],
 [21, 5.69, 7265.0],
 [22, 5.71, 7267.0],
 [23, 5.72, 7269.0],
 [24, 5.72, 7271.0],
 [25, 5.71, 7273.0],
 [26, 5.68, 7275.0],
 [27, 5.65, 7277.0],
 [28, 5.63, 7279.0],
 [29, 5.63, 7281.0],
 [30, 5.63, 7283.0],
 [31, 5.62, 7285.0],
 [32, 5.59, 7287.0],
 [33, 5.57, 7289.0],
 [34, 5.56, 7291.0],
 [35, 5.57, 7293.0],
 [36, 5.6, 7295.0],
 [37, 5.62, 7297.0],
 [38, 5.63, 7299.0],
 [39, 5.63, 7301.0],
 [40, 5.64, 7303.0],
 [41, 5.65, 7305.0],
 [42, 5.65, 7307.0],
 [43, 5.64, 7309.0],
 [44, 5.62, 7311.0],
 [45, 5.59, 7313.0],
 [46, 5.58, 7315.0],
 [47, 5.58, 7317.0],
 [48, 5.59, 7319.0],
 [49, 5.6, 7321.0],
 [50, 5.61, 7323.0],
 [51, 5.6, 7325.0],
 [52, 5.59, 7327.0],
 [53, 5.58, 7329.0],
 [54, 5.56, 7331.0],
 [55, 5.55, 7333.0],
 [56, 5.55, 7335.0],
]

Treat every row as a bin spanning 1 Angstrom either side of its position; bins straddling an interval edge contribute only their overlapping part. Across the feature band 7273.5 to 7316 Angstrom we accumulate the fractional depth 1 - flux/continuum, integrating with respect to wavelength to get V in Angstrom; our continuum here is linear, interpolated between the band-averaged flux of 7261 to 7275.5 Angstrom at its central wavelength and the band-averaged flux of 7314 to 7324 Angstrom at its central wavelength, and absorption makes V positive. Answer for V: 0.2 Angstrom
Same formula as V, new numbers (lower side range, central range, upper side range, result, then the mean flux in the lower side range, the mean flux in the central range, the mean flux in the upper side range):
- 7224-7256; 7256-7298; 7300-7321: 0.1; 5.7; 5.64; 5.62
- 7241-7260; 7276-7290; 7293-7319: 0.1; 5.69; 5.62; 5.62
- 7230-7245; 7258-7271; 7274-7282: -0.1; 5.7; 5.69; 5.65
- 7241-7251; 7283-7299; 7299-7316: 0.2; 5.74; 5.59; 5.63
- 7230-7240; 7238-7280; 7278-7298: -0.3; 5.69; 5.69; 5.6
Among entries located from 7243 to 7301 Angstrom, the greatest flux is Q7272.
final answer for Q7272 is 5.77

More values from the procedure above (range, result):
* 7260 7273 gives 5.72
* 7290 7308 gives 5.65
